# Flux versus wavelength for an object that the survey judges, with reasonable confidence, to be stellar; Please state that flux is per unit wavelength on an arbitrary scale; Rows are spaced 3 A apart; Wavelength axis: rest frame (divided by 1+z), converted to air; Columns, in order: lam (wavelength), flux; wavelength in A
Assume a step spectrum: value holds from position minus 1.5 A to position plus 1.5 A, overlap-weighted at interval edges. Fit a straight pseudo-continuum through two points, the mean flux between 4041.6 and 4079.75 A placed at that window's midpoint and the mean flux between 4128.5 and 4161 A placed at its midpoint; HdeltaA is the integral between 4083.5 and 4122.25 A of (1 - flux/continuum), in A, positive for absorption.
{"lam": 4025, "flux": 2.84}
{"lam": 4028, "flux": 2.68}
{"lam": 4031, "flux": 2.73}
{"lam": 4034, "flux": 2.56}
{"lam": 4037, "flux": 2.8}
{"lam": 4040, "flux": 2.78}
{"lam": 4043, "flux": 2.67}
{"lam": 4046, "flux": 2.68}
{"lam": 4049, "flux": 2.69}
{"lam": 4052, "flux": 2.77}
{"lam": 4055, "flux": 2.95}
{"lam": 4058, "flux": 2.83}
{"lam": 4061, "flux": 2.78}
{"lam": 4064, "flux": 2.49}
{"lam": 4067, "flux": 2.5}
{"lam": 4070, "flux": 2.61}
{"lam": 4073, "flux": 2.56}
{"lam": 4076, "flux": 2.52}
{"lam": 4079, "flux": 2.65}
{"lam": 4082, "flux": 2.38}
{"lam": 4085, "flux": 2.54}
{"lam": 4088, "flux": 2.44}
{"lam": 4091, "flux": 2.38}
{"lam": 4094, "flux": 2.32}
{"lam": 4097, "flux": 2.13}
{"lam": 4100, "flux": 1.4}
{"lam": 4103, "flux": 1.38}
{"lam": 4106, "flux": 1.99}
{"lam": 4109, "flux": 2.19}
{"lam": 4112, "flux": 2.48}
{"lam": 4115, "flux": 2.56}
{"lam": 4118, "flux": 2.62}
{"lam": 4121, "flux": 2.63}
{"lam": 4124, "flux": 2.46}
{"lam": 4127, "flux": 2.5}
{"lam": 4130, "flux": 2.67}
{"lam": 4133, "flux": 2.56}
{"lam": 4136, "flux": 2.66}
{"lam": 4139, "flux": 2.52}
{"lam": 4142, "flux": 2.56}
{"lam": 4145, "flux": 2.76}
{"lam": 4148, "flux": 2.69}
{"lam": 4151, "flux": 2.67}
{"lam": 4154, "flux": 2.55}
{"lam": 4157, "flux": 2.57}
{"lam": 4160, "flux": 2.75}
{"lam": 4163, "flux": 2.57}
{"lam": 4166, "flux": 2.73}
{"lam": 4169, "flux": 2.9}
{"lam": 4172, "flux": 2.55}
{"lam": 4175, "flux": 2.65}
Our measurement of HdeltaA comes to 6.10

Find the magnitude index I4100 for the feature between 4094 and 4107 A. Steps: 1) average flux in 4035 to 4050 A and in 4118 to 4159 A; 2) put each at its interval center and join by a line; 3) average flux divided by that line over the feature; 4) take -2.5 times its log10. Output 0.430 mag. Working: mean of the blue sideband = 2.72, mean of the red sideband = 2.6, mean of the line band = 1.78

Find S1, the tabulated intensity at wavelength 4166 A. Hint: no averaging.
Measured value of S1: 2.73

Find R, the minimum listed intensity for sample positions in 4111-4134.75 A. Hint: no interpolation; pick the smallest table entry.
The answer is 2.46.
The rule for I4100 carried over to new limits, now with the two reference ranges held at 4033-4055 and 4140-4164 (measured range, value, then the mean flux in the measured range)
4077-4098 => 0.12 mag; 2.42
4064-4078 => 0.07 mag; 2.55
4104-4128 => 0.11 mag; 2.41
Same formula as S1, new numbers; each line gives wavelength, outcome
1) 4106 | 1.99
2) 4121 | 2.63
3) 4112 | 2.48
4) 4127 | 2.5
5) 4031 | 2.73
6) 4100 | 1.4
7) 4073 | 2.56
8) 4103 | 1.38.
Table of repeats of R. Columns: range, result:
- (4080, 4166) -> 1.38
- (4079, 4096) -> 2.32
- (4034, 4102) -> 1.4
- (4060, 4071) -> 2.49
